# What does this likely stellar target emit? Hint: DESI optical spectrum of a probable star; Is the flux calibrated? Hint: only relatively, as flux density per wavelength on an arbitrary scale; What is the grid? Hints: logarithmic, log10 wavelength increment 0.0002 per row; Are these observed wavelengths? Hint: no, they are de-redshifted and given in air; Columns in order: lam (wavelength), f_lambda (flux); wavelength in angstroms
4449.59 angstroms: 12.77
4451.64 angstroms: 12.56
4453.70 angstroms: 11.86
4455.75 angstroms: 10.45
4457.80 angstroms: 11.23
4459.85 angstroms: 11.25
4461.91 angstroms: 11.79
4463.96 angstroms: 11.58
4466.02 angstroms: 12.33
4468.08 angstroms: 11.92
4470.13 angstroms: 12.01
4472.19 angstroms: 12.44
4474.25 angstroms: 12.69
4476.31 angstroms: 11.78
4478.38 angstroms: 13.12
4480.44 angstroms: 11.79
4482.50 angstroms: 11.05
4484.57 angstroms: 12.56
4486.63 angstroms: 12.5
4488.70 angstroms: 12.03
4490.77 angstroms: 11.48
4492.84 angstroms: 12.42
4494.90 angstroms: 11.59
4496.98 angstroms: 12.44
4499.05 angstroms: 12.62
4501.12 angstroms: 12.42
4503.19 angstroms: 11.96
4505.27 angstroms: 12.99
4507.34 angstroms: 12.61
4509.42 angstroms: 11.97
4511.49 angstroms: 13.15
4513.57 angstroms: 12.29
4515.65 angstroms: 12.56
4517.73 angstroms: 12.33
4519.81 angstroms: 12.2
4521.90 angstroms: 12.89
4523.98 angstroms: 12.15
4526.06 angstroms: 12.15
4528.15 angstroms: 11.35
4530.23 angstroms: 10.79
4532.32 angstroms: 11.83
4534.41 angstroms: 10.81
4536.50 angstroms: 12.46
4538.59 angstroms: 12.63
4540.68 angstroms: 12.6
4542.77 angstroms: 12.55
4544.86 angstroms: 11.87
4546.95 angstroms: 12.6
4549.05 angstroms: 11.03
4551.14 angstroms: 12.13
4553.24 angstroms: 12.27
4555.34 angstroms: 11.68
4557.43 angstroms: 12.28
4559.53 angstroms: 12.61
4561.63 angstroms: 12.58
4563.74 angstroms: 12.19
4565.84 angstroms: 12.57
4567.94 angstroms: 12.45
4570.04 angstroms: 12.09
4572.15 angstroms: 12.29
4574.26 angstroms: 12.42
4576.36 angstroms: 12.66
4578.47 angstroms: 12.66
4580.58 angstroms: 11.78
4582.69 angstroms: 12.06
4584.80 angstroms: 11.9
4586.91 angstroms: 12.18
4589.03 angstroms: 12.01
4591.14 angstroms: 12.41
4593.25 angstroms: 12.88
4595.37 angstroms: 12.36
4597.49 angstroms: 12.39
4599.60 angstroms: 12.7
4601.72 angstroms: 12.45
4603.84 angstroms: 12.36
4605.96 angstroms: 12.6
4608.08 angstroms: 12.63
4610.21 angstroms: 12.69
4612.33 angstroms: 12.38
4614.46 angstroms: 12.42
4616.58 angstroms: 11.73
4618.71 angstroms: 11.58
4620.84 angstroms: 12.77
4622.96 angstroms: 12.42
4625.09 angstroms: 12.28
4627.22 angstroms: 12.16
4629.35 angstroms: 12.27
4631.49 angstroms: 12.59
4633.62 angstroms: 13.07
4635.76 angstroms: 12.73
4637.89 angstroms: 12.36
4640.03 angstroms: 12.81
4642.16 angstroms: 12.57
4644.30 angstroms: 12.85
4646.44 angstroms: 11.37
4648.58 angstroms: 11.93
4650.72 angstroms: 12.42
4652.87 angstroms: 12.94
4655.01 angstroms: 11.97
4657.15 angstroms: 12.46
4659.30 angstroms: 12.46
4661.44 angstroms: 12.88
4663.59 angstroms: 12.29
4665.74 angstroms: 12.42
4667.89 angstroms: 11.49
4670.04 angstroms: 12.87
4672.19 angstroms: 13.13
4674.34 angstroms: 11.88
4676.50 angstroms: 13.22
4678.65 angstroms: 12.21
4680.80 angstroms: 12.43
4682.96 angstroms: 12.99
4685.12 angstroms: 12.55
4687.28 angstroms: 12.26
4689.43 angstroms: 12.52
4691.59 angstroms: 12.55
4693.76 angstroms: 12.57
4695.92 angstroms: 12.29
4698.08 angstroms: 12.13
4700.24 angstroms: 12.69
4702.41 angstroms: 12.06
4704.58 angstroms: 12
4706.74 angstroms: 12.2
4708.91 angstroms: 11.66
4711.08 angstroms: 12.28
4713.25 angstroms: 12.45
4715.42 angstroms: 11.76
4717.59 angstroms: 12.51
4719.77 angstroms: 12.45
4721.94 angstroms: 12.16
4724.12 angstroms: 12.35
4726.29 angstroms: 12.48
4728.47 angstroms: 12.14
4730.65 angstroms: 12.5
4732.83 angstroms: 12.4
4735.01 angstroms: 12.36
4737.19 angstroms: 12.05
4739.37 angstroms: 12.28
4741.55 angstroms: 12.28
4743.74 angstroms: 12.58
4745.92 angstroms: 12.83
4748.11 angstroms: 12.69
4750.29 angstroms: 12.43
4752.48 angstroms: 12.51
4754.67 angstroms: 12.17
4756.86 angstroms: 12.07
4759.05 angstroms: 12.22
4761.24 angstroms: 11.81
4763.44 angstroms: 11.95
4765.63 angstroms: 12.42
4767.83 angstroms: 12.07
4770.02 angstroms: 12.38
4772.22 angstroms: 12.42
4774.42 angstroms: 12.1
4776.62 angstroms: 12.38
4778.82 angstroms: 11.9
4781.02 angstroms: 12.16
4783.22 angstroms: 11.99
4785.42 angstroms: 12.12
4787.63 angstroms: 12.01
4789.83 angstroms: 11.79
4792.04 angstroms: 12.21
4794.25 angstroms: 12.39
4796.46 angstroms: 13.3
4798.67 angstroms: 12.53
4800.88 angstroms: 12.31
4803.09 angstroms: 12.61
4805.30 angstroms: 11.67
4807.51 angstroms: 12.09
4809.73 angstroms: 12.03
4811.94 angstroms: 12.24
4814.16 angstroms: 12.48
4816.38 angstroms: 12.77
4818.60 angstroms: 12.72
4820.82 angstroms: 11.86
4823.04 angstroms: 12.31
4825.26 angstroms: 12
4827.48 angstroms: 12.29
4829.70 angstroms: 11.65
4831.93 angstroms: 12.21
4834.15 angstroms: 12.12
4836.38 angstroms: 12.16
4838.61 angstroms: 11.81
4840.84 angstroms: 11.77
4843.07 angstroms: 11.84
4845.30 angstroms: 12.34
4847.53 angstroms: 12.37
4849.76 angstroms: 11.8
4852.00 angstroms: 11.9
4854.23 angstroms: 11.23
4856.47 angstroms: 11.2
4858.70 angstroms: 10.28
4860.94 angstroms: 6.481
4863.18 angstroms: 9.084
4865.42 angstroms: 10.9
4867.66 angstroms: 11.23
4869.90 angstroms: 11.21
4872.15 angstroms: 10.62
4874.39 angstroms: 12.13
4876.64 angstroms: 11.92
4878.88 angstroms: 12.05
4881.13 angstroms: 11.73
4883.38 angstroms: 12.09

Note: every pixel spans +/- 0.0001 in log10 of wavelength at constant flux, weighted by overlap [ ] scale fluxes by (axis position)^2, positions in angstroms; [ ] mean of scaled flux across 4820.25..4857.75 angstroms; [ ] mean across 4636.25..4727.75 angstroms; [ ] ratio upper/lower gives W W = 1.03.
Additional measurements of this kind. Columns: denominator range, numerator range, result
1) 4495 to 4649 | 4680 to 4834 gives 1.08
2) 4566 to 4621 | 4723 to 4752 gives 1.07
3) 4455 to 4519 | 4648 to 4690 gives 1.11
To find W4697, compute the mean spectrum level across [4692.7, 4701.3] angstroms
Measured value 12.4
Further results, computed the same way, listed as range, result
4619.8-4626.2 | 12.5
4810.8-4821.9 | 12.4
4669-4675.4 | 12.6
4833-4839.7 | 12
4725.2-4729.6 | 12.3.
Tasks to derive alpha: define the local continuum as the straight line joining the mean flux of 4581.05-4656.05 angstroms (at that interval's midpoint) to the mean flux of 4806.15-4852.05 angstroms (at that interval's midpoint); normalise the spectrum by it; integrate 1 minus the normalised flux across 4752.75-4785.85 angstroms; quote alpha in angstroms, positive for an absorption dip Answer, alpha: 0.1 angstroms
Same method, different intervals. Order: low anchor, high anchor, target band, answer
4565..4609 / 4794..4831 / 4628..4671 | -0.27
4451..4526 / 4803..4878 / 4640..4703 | -3.04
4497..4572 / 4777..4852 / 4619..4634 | -0.28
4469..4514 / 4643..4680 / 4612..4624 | 0.16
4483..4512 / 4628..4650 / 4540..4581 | 0.32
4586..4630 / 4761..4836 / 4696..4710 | 0.18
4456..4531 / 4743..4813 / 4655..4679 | -0.52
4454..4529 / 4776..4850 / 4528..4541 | 0.38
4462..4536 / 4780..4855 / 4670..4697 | -0.93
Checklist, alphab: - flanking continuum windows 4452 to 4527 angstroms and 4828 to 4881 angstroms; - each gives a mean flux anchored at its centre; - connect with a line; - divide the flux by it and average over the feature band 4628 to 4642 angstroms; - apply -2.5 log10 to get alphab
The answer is -0.07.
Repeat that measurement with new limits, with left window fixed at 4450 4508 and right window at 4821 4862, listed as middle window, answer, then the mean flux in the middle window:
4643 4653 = -0.04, 12.2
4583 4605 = -0.04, 12.4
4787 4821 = -0.07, 12.3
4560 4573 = -0.04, 12.4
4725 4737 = -0.06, 12.4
